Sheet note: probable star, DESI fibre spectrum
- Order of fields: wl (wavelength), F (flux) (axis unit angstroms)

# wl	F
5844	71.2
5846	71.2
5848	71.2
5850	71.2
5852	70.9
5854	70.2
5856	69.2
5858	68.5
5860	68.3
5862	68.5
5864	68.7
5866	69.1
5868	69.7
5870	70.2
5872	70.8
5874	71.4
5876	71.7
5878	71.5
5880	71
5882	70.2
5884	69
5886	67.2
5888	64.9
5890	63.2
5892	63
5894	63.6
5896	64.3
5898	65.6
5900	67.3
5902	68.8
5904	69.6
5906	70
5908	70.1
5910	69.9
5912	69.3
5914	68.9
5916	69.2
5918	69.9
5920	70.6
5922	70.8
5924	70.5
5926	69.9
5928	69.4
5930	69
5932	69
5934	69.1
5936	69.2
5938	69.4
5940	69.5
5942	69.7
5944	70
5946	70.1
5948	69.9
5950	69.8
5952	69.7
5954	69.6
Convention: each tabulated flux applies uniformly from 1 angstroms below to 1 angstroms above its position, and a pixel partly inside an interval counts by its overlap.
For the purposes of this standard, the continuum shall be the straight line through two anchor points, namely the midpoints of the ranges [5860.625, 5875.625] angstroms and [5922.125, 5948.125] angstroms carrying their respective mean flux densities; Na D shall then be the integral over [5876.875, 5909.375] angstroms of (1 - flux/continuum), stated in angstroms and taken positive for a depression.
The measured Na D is 1.0 angstroms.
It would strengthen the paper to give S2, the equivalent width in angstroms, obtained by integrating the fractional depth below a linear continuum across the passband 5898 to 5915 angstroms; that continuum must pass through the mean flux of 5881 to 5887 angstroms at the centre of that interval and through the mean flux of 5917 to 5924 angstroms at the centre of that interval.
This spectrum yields 0.2 angstroms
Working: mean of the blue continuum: 68.8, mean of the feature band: 69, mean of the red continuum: 70.4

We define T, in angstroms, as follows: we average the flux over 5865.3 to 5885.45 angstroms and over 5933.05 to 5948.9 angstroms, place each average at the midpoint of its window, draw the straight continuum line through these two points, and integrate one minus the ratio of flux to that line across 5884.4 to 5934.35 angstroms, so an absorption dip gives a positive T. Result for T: 1.3 angstroms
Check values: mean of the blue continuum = 70.4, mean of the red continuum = 69.6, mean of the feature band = 68.1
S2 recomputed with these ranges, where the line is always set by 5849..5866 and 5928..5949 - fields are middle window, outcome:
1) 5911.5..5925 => -0.09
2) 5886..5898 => 0.90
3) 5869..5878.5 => -0.23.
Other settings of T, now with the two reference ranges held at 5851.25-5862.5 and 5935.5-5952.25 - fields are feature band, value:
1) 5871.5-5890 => 0.0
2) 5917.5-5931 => -0.1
